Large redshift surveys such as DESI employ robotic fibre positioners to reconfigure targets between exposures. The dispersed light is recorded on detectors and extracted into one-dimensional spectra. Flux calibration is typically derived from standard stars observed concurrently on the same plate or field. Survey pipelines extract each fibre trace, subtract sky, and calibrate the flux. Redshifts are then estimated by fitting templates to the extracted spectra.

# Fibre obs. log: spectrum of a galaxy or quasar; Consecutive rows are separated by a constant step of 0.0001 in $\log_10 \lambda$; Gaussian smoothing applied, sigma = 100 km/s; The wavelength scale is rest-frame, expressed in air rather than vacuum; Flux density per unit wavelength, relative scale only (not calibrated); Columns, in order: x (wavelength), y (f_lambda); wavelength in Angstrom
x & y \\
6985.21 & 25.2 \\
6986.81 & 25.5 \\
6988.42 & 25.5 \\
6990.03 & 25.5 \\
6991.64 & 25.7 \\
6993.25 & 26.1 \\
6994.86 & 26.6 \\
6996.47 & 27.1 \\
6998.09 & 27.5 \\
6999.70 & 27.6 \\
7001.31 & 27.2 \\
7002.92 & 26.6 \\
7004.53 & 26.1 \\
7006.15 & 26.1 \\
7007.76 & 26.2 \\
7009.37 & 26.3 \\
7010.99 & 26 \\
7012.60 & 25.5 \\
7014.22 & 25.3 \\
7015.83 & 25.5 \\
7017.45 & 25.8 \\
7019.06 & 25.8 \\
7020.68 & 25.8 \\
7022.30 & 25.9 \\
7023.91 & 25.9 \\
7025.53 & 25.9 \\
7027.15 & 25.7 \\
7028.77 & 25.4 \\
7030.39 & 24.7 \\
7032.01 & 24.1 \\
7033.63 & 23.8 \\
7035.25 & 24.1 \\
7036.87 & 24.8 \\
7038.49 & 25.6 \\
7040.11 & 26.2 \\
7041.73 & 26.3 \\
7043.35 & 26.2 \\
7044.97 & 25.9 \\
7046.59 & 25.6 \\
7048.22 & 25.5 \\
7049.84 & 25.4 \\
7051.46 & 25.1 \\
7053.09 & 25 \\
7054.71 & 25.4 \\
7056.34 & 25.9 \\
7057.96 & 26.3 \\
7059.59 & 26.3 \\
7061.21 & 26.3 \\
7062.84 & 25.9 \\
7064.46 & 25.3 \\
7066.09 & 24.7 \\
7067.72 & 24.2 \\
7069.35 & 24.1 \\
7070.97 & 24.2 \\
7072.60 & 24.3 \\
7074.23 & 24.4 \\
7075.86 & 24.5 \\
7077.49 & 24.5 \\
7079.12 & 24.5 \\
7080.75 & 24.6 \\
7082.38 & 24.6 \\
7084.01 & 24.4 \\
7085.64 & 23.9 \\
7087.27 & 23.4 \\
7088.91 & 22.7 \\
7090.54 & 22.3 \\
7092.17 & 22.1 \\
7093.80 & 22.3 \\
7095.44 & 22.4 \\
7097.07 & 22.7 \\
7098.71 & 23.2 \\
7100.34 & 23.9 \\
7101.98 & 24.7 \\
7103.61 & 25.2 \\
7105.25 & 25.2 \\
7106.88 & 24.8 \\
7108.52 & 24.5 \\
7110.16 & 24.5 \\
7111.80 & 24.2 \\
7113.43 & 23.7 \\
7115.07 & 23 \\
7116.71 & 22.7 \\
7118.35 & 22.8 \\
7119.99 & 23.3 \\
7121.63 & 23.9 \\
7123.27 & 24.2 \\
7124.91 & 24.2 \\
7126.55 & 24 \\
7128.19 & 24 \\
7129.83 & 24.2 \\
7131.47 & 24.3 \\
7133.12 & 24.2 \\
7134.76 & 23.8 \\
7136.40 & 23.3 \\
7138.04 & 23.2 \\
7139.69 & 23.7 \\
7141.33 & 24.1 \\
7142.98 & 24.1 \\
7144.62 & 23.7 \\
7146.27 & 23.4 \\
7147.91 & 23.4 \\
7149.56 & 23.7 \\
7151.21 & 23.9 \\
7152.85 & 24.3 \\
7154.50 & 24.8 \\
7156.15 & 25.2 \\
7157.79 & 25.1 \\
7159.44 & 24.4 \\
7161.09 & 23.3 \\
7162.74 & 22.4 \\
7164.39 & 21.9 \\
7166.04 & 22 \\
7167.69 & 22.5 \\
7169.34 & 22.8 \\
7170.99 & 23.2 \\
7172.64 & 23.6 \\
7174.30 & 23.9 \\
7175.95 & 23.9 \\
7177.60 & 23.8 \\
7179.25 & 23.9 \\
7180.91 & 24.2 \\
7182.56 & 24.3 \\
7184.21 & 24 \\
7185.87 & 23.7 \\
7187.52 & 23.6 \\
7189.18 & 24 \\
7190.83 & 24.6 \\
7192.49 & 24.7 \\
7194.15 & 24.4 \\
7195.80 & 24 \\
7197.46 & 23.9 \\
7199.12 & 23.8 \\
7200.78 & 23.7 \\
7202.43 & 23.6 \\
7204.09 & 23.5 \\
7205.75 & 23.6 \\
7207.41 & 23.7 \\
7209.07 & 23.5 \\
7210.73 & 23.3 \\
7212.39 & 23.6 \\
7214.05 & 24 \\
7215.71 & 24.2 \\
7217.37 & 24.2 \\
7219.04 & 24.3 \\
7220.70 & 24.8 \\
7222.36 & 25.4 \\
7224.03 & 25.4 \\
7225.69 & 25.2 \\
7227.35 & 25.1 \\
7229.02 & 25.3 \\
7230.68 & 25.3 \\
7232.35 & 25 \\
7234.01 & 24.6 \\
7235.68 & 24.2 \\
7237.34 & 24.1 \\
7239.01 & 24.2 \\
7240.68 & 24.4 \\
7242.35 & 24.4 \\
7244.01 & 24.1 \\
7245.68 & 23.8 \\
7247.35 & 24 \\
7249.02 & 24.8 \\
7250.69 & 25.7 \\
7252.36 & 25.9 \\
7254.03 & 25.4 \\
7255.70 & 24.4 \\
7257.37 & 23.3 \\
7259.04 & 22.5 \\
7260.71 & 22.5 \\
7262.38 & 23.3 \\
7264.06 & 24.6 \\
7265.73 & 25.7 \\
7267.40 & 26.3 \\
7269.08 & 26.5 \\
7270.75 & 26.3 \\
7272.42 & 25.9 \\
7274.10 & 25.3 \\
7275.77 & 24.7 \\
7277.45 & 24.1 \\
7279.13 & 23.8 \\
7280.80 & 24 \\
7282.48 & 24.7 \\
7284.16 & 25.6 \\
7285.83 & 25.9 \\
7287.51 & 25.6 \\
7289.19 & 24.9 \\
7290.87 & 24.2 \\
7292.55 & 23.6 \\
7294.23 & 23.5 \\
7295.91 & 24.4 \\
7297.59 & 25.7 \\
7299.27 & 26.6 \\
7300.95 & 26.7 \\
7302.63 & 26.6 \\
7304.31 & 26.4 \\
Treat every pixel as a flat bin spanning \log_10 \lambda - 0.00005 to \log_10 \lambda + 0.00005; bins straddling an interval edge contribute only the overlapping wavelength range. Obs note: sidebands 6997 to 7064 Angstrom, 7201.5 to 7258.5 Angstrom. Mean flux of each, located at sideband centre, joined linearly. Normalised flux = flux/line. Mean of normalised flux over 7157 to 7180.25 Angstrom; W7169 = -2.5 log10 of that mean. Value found 0.07 mag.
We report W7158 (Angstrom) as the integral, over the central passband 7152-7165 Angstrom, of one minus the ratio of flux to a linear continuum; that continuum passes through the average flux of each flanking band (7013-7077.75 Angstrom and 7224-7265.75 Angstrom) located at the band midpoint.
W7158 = 0.46 Angstrom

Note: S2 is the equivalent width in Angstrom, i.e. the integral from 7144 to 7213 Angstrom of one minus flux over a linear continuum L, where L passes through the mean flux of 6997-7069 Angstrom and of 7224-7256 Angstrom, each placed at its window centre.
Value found 3.58 Angstrom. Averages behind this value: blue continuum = 25.7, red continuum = 24.8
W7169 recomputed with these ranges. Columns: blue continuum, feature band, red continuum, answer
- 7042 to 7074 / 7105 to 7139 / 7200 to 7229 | 0.04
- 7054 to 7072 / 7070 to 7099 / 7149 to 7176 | 0.06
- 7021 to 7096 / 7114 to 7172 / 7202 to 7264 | 0.04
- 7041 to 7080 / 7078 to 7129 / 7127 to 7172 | 0.03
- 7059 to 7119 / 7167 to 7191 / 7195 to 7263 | 0.02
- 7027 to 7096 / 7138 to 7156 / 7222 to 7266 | 0.03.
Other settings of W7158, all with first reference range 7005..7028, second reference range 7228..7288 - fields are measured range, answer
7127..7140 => 0.7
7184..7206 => 0.9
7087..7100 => 1.4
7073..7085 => 0.5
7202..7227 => 0.7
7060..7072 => 0.3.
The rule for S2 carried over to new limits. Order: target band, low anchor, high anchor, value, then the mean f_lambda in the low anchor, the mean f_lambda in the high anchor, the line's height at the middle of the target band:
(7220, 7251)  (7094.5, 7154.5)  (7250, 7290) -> -0.1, 23.9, 24.9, 24.6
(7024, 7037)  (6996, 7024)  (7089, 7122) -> 0.4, 26.2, 23.5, 25.7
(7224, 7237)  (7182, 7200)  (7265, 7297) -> -0.3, 24.1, 25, 24.5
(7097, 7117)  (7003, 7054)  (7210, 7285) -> 0.9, 25.5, 24.6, 25.2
